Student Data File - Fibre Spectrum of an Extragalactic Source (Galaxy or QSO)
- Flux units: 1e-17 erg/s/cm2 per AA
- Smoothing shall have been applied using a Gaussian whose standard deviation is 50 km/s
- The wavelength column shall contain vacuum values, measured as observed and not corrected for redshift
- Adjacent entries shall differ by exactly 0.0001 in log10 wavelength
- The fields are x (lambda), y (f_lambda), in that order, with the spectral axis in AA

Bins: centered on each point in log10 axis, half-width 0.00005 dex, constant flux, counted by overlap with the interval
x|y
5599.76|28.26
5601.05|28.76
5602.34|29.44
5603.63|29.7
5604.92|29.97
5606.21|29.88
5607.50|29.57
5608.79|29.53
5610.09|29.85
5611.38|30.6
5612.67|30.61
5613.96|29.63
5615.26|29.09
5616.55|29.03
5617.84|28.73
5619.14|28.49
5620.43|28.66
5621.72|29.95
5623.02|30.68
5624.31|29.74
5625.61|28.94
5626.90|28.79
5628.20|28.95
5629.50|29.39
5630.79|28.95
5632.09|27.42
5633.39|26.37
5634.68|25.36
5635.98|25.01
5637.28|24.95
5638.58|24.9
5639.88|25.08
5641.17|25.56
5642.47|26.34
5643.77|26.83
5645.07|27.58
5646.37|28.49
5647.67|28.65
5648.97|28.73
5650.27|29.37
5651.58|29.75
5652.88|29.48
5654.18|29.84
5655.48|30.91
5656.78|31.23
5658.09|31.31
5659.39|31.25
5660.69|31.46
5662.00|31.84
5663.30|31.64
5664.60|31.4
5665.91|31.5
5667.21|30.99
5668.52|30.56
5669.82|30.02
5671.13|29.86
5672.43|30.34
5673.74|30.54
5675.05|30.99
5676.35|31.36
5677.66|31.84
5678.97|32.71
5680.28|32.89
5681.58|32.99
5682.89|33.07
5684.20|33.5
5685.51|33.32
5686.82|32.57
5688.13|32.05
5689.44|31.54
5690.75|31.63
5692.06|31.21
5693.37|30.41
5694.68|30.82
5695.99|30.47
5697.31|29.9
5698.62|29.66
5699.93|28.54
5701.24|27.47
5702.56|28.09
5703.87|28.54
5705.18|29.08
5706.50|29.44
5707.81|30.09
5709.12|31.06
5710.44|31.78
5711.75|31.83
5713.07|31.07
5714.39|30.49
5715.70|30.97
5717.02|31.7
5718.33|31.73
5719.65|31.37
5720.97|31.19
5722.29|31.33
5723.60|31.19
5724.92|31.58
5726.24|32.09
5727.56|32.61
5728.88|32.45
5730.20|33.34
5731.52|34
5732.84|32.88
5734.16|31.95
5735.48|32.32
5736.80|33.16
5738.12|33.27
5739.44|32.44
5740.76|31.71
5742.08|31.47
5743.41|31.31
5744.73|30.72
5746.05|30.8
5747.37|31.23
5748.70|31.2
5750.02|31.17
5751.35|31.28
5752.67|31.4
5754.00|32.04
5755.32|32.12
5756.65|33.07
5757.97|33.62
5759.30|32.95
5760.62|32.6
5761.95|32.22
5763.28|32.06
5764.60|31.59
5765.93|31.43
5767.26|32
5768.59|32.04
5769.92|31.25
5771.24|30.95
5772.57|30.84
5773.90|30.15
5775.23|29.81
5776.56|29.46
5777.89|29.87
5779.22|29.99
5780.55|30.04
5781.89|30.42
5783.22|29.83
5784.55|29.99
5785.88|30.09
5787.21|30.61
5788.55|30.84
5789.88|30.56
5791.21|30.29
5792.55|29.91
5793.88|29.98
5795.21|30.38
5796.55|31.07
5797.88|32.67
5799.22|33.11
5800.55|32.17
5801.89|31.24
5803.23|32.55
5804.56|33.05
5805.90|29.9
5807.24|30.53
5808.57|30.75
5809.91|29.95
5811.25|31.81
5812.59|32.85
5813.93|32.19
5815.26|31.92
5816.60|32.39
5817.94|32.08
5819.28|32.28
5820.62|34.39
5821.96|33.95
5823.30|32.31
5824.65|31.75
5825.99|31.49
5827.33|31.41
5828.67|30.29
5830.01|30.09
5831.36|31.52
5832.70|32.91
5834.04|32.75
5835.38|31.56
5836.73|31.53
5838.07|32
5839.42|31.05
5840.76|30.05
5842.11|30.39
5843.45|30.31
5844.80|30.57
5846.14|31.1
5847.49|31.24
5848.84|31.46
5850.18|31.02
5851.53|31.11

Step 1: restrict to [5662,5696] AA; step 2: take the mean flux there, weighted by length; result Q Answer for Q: 31.6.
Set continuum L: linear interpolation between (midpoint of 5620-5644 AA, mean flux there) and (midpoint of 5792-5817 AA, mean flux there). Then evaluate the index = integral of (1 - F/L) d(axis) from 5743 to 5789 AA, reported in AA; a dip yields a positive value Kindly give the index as -0.9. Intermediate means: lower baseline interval 27.5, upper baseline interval 31.5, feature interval 31.2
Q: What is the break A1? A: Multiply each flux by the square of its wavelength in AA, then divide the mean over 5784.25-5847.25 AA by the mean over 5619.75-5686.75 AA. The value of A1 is 1.1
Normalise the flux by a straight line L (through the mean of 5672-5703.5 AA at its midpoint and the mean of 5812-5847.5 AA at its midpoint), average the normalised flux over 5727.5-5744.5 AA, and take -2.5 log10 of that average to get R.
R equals -0.04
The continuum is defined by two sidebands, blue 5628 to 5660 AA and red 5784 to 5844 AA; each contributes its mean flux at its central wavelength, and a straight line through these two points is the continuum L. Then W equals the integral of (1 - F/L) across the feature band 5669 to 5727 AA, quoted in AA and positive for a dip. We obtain -3.7 AA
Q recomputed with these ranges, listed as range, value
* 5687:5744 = 31.2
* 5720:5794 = 31.4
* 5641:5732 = 30.8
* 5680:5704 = 31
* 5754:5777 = 31.7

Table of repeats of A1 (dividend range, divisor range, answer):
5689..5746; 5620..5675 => 1.10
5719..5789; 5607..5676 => 1.12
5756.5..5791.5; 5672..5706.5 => 1.03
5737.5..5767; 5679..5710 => 1.06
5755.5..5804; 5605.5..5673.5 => 1.12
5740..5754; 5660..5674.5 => 1.04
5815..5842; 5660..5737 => 1.06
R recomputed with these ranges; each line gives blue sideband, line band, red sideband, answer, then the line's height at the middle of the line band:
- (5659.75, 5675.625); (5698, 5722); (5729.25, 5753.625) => 0.05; 31.5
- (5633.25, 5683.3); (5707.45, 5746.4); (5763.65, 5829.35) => -0.05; 30.4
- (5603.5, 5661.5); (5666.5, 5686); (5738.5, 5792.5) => -0.07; 29.6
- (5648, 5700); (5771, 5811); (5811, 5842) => 0.04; 31.7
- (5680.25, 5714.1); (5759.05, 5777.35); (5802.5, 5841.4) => 0.00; 31.4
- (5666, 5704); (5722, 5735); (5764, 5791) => -0.05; 30.8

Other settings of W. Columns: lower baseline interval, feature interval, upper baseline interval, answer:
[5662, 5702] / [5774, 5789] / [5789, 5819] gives 0.63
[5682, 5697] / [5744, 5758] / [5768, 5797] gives -0.34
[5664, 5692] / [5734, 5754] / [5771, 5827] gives -0.18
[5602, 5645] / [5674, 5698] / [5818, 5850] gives -2.06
